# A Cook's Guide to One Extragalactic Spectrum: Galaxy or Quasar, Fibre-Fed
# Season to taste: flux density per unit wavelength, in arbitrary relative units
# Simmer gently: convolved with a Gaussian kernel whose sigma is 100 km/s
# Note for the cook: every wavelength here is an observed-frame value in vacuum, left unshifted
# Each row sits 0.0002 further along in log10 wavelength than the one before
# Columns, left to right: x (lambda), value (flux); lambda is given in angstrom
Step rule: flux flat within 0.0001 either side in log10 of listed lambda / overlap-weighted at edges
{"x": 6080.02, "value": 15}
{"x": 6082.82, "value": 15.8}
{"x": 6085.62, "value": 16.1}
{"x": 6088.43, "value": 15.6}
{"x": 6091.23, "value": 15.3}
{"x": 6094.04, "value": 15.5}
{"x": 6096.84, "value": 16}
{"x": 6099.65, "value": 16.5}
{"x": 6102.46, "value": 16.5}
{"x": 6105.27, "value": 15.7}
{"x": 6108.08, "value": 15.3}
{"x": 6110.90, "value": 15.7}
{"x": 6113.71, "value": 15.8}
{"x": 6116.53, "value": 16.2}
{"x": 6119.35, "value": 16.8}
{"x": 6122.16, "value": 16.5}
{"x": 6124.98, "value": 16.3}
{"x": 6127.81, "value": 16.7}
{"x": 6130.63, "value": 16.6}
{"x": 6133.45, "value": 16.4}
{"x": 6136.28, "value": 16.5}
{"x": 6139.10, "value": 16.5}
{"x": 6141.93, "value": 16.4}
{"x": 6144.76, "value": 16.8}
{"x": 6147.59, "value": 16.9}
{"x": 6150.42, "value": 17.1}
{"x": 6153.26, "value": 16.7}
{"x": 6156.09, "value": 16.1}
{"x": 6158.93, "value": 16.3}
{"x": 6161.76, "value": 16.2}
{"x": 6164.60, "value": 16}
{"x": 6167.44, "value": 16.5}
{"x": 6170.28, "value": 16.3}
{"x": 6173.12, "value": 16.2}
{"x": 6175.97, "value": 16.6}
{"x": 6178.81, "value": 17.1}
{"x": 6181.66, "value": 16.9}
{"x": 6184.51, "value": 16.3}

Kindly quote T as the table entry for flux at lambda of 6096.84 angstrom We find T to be 16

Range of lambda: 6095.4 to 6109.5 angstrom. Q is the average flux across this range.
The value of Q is 16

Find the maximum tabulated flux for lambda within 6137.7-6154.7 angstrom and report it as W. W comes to 17.1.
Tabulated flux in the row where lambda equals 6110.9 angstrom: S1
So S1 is 15.7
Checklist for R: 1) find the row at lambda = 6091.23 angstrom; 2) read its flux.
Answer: 15.3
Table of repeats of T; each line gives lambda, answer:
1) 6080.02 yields 15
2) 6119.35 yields 16.8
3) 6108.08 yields 15.3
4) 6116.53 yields 16.2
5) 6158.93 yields 16.3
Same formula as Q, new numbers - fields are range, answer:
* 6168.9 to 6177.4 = 16.4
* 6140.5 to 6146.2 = 16.6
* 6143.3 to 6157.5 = 16.7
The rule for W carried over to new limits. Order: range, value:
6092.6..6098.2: 16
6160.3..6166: 16.2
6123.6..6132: 16.7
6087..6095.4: 15.6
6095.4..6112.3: 16.5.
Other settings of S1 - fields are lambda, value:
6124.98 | 16.3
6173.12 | 16.2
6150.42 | 17.1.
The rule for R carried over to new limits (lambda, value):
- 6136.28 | 16.5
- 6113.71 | 15.8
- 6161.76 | 16.2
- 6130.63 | 16.6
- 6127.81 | 16.7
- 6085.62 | 16.1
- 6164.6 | 16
